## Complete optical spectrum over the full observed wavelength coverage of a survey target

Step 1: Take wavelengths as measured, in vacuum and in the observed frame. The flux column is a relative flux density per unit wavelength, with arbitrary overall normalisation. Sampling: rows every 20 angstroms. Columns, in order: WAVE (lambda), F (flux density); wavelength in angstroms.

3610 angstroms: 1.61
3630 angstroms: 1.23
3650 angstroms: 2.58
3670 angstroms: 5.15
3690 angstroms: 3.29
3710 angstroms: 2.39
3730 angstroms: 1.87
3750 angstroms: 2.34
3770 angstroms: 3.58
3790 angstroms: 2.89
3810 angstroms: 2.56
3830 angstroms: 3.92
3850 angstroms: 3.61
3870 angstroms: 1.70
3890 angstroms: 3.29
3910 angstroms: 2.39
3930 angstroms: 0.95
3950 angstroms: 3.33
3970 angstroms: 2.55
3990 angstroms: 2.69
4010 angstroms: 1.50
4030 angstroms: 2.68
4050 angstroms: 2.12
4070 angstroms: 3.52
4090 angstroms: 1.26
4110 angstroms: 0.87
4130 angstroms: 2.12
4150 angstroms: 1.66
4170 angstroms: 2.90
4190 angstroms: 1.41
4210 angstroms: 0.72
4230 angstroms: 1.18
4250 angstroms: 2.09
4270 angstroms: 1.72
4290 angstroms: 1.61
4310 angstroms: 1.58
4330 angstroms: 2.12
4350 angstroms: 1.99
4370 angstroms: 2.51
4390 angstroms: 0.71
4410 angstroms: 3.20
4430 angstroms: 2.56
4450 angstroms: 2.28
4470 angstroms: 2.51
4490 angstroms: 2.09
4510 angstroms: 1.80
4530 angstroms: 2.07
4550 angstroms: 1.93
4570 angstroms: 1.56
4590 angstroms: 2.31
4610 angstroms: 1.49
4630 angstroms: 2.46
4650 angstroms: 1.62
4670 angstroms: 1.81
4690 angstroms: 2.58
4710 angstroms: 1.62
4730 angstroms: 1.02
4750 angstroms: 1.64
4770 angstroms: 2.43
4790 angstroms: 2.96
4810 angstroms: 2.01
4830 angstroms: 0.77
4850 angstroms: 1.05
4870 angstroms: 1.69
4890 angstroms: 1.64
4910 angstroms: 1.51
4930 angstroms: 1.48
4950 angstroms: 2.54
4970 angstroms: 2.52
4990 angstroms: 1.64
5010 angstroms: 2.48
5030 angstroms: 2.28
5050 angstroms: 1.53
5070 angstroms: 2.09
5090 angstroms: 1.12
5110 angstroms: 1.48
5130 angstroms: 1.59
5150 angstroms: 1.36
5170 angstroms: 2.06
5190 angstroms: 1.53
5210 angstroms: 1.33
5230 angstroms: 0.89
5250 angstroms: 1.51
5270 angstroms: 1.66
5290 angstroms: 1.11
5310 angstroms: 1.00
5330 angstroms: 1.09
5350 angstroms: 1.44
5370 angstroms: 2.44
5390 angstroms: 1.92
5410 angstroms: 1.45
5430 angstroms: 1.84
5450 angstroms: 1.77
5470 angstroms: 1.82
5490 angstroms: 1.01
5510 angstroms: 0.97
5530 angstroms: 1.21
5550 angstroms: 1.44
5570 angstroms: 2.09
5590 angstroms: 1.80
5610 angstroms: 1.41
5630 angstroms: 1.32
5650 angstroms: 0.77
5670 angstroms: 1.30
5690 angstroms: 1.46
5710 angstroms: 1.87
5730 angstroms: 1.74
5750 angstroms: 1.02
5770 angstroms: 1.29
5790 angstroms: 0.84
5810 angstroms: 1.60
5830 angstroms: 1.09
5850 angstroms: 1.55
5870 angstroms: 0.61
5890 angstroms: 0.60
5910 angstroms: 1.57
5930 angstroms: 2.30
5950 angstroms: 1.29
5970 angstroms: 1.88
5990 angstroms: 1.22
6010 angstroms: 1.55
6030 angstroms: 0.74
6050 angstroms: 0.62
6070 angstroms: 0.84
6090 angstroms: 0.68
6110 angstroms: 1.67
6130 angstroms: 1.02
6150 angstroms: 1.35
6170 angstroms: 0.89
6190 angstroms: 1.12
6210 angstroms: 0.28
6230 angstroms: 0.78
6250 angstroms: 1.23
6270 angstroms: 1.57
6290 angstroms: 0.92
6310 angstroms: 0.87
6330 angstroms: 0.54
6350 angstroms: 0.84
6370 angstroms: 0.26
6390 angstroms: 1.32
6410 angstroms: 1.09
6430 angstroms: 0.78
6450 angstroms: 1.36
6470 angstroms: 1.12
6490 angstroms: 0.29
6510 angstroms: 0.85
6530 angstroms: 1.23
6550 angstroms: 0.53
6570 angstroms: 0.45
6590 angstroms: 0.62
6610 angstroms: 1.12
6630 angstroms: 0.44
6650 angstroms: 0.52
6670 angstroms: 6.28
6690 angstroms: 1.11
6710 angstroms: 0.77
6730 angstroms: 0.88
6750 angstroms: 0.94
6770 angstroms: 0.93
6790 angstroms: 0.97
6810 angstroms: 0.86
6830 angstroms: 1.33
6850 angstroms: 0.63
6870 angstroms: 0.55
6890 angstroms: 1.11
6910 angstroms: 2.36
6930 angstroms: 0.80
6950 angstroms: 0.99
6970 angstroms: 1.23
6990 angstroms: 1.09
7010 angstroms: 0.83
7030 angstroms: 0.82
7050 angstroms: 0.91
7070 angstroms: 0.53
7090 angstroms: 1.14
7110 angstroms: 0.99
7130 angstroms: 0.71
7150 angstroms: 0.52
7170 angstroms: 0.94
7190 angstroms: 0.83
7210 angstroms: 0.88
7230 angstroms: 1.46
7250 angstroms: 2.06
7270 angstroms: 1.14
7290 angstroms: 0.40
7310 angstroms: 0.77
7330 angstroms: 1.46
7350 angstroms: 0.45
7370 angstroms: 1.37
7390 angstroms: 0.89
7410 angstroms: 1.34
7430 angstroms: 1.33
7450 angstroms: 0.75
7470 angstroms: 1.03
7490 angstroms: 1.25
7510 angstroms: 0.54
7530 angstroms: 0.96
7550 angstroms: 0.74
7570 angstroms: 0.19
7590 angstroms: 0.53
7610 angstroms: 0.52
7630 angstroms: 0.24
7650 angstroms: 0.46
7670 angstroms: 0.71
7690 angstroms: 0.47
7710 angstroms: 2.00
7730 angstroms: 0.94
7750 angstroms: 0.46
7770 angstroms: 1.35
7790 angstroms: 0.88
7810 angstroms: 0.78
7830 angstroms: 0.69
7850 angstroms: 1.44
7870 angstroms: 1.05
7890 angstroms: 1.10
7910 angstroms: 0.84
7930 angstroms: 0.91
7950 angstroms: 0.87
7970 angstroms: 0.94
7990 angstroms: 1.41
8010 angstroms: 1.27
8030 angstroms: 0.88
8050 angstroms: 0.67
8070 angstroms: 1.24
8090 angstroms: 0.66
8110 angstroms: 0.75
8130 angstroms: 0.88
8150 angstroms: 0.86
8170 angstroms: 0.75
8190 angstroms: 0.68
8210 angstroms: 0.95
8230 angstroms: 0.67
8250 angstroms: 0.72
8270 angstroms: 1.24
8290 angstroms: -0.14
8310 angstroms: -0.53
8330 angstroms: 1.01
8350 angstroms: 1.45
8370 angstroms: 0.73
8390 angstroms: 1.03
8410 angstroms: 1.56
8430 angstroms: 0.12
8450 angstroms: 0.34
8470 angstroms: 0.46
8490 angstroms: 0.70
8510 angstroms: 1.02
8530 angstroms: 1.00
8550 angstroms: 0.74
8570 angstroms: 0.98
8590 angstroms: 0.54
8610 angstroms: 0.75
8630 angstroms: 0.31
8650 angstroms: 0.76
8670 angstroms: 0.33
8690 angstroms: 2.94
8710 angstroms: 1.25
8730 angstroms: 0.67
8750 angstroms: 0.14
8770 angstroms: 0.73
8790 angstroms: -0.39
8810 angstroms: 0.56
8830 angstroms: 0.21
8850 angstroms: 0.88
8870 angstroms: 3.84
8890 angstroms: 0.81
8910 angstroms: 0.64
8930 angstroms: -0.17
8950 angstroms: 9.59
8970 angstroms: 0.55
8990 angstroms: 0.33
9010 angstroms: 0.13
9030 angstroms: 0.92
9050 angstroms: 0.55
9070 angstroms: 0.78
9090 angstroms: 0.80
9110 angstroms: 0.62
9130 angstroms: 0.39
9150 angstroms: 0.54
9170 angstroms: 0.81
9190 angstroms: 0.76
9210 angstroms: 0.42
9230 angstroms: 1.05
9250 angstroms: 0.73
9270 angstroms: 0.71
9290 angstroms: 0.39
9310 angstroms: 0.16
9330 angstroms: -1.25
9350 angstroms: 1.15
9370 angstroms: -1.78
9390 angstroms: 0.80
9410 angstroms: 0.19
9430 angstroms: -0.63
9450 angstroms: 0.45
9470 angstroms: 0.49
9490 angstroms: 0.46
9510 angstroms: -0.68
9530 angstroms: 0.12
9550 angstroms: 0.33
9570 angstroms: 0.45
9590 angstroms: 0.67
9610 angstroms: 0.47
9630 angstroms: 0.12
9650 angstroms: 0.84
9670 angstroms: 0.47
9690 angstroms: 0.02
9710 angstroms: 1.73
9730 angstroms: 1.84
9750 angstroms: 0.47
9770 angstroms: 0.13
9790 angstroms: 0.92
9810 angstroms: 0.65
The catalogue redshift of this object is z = 0.788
